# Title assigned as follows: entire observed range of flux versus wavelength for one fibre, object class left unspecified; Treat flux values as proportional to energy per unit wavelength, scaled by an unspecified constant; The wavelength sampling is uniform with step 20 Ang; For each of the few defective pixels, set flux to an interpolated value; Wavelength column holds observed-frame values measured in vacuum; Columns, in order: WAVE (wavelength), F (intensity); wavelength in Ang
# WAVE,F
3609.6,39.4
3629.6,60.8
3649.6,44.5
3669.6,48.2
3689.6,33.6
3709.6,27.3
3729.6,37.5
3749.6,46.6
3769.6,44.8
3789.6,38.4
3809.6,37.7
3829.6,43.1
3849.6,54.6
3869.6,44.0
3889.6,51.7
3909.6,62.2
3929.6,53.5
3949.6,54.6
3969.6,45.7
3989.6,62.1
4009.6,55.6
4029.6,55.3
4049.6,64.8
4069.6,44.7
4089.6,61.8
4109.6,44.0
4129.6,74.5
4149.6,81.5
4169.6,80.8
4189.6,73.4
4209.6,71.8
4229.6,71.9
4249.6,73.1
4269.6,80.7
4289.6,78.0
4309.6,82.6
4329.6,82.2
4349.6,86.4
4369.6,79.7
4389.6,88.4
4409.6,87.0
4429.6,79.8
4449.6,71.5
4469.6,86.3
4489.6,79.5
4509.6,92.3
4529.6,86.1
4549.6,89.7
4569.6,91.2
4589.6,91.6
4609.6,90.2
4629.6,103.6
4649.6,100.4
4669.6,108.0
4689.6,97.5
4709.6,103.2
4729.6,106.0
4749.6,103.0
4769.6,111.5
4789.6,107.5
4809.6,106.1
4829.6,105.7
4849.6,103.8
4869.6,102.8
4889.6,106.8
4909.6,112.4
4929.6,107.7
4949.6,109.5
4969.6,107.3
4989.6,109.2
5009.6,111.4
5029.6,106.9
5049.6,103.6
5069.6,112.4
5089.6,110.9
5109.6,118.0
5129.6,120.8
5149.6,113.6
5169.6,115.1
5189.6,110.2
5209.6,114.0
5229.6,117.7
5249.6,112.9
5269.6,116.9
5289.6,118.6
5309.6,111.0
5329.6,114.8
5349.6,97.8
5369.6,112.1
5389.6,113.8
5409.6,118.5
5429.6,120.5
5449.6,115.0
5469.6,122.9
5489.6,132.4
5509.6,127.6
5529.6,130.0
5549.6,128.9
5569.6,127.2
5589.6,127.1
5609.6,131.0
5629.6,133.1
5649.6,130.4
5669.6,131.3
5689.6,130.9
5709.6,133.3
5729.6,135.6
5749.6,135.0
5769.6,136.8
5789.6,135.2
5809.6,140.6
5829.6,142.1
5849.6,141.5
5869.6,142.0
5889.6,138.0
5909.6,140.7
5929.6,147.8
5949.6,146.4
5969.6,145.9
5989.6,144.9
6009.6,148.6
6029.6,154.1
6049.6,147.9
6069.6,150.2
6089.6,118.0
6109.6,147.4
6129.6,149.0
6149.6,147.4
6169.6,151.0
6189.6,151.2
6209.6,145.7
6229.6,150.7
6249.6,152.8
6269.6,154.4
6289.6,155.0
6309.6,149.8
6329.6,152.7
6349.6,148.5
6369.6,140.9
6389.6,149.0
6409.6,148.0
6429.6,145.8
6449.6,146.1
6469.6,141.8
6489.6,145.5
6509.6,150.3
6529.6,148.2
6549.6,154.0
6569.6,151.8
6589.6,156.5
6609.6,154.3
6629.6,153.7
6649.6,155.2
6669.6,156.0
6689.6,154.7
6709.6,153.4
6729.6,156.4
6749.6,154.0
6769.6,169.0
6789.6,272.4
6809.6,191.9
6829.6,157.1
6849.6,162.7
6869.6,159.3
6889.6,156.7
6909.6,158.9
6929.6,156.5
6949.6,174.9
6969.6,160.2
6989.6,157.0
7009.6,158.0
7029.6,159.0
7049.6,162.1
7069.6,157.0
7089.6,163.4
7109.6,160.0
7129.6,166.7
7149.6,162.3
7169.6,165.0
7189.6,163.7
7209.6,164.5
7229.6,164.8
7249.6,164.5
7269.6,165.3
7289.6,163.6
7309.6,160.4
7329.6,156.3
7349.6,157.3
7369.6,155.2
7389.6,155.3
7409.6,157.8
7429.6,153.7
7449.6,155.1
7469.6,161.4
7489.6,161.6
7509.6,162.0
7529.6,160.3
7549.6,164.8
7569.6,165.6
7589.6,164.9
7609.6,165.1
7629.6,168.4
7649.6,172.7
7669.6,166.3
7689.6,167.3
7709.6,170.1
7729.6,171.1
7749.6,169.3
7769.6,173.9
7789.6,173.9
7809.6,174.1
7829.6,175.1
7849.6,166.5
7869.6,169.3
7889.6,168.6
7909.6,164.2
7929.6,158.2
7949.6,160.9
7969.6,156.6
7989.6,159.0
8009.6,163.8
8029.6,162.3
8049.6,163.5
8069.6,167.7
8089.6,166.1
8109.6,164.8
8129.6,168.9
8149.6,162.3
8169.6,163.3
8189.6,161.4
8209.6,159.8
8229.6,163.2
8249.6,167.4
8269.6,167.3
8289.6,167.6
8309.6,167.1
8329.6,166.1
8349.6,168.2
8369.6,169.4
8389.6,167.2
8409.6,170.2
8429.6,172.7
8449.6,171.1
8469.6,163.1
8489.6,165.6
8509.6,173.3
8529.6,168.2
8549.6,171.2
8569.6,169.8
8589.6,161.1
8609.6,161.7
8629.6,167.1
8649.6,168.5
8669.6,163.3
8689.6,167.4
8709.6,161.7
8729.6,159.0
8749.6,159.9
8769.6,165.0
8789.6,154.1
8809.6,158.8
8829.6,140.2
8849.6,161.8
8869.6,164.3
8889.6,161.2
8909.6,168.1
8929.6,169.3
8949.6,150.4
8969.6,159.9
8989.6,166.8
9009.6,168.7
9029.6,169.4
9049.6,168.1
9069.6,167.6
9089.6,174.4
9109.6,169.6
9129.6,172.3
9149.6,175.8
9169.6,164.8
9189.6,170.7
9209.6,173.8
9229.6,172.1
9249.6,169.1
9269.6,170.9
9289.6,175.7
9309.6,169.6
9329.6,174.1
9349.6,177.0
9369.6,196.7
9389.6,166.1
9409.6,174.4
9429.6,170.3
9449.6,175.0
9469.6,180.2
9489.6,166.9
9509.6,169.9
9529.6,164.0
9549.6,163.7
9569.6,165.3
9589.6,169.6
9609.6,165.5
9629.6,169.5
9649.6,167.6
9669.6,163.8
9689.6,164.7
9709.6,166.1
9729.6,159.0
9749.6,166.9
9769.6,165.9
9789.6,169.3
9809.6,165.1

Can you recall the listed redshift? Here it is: 0.034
